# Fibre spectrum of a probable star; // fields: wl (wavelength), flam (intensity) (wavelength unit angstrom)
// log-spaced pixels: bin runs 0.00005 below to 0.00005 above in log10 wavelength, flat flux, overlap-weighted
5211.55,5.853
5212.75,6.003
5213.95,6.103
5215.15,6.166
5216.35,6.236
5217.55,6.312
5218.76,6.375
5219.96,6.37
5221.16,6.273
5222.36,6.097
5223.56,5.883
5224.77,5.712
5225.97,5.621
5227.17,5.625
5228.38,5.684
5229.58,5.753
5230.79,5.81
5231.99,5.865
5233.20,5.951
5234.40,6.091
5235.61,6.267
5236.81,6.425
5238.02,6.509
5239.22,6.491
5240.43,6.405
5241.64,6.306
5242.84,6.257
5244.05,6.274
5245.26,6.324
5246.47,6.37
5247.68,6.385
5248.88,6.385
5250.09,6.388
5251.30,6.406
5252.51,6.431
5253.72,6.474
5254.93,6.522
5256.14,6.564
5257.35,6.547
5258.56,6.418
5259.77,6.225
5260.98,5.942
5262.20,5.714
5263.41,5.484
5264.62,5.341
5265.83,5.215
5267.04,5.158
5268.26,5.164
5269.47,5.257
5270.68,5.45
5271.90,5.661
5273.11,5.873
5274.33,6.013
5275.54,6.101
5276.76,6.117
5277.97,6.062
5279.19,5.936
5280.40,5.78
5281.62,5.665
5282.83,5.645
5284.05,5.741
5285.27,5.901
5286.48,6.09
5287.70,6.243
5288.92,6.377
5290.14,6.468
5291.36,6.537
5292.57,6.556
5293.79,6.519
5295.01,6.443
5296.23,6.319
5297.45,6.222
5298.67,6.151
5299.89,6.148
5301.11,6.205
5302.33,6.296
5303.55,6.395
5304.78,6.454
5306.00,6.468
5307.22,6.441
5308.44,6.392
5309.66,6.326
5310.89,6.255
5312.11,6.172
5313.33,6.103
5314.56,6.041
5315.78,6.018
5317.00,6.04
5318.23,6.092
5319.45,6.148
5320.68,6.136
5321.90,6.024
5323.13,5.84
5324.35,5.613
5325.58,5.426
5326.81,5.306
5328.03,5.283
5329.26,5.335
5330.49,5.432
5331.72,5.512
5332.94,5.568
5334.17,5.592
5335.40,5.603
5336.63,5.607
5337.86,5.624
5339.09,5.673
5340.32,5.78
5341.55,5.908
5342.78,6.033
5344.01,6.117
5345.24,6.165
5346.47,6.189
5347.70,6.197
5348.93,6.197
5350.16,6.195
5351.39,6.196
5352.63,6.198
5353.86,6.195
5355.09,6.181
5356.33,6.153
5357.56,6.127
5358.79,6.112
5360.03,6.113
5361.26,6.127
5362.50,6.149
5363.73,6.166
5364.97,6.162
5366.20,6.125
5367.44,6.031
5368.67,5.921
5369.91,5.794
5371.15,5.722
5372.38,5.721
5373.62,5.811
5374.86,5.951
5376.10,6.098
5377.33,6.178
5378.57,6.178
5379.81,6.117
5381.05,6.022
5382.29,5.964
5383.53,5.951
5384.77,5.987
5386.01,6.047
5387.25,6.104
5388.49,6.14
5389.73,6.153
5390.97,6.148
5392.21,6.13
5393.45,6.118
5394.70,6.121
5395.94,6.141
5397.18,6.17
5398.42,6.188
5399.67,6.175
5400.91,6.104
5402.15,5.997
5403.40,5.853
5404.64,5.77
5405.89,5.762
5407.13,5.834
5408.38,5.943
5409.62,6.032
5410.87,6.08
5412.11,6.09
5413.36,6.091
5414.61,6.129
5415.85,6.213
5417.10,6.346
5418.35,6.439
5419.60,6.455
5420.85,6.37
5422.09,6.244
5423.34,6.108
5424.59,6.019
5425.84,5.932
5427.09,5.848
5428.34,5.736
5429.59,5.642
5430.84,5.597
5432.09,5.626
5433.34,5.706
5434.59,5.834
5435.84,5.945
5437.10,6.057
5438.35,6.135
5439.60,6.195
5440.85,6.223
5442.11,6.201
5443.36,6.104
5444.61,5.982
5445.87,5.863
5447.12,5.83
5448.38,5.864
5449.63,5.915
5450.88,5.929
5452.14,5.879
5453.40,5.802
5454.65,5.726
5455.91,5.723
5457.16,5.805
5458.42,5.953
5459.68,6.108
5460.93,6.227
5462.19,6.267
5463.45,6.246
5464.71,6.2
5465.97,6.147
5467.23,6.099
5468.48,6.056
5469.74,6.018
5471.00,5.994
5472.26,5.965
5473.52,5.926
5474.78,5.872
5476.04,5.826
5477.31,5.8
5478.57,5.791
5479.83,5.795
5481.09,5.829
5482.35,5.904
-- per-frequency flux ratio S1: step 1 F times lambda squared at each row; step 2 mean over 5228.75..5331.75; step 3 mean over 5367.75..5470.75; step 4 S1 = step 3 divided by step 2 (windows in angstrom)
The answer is 1.0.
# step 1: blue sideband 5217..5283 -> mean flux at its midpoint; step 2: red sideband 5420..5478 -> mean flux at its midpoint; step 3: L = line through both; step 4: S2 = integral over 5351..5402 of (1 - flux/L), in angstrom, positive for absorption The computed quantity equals -0.7 angstrom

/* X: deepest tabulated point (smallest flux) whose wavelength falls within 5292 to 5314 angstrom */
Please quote 6.103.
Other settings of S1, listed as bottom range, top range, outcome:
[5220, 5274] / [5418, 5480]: 1.07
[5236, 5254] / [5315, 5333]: 0.92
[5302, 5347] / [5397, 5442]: 1.05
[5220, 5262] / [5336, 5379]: 1.02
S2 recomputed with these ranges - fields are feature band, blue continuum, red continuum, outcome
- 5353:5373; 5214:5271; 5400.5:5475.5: -0.1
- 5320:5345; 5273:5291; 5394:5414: 1.4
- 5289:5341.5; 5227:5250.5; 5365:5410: 0.7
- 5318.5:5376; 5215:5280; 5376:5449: 1.3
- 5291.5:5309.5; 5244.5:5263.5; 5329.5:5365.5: -0.7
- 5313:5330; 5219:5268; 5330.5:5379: 0.6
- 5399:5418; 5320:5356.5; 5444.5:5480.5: -0.4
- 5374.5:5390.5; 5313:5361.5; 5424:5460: -0.5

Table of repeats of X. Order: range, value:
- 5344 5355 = 6.117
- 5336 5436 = 5.597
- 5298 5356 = 5.283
